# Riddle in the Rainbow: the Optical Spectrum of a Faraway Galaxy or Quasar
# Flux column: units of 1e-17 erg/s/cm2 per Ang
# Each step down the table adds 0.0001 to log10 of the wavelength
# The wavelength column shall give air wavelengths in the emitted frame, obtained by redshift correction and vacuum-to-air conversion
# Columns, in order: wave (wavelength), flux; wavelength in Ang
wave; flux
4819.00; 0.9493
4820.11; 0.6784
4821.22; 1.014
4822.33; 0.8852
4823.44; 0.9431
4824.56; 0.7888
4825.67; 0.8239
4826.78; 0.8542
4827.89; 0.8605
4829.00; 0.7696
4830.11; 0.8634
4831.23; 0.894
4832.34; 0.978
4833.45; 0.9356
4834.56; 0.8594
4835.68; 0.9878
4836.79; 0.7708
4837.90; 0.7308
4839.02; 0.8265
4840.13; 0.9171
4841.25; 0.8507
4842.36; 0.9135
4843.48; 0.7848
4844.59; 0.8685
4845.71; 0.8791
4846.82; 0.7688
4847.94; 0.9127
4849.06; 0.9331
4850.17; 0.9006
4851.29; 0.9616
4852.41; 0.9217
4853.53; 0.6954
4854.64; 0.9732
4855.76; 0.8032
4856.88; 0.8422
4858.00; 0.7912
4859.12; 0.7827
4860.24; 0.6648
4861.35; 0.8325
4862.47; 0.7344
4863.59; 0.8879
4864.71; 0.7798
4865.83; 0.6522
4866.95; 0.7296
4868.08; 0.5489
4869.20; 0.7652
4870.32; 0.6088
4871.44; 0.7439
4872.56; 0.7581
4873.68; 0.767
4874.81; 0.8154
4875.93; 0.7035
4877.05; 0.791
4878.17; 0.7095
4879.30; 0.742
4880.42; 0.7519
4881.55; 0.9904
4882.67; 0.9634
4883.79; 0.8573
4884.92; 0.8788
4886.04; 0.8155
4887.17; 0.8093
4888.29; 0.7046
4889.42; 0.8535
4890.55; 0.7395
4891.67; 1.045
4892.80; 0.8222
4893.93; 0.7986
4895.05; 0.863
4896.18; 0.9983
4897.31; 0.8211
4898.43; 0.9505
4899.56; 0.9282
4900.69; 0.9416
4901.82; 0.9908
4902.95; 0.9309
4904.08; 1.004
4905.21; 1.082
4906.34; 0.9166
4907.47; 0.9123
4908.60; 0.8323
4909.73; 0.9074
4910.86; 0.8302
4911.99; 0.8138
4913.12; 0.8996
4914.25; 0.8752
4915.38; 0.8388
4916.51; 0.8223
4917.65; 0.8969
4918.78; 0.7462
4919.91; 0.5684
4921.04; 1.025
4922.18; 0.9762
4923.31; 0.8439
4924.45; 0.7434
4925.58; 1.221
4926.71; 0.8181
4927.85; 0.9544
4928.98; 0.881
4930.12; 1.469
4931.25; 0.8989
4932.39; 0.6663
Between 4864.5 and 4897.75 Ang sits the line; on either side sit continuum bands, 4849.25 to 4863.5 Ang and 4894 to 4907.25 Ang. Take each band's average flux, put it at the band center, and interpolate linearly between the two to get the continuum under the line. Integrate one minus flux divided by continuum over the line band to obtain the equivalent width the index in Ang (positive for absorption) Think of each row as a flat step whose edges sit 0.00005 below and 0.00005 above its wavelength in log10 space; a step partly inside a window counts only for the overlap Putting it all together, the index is 3.7 Ang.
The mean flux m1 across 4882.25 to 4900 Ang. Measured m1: 0.865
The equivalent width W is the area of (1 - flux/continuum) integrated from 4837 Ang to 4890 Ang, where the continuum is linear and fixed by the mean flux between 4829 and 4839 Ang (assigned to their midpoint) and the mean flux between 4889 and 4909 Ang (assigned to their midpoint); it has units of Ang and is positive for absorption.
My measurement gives 4.9 Ang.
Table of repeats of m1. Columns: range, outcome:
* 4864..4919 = 0.836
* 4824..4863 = 0.848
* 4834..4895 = 0.814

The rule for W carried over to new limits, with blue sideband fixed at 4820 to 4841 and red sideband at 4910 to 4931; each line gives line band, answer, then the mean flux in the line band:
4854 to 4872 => 2.5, 0.759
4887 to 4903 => 0.2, 0.88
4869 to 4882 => 1.8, 0.76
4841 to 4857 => 0.1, 0.868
